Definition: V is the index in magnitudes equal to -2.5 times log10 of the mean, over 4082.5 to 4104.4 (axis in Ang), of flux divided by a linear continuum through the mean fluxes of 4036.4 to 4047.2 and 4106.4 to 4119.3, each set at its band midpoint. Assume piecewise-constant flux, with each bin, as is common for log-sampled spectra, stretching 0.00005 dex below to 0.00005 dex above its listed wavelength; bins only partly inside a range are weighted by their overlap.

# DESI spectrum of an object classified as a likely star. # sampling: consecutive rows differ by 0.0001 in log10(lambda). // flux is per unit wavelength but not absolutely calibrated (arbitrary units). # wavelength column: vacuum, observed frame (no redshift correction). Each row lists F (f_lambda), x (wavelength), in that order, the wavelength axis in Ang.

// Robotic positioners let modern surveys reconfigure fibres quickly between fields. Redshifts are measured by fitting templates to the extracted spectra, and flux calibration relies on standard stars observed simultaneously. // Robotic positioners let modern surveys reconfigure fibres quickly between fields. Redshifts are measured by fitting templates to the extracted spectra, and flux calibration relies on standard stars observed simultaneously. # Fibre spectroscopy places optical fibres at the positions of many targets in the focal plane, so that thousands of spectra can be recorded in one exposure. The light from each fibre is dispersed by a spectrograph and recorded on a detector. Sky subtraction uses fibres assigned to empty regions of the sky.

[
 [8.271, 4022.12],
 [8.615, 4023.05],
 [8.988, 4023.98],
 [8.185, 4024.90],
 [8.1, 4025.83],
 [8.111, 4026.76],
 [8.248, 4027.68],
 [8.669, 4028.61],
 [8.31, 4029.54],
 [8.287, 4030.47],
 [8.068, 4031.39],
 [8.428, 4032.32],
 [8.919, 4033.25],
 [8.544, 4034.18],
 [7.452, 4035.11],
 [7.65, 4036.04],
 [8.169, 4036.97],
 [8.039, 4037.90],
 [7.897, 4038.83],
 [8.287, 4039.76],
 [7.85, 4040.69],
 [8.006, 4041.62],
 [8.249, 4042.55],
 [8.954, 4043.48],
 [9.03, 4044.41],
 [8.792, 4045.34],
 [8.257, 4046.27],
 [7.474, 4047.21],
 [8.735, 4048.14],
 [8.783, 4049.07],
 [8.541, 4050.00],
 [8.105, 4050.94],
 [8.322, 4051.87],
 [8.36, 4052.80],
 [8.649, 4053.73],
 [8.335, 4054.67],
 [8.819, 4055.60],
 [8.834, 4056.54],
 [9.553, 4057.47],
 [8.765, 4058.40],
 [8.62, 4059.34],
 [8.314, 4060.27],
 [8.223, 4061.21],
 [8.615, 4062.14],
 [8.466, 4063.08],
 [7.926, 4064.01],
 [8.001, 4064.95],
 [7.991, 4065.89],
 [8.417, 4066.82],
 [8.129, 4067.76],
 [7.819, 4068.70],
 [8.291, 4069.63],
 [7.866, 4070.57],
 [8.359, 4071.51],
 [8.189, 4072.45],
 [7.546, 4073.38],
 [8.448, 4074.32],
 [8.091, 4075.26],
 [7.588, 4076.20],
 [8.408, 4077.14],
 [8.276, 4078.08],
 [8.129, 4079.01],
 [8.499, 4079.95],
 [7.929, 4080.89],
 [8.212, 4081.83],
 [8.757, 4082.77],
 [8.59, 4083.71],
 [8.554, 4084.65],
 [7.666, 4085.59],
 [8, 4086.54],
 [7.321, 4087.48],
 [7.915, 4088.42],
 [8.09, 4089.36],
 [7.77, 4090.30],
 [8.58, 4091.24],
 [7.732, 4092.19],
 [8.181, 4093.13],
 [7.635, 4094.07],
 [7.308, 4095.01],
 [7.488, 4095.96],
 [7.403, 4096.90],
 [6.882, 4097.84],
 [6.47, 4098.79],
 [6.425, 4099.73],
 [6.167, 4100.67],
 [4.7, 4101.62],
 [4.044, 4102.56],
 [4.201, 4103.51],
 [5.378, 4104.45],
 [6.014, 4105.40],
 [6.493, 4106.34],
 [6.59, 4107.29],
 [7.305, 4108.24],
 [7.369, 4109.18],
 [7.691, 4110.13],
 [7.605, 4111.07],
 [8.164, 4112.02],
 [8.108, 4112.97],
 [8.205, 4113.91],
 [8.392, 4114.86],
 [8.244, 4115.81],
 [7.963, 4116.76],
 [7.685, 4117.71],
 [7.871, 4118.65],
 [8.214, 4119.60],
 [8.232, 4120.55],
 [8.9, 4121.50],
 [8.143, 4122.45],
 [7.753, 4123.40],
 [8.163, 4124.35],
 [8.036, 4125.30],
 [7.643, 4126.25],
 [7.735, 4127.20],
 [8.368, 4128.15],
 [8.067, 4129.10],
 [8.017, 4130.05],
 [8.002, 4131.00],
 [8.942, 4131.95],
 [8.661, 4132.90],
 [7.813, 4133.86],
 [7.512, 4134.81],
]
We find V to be 0.107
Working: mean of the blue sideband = 8.28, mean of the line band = 7.16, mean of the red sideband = 7.75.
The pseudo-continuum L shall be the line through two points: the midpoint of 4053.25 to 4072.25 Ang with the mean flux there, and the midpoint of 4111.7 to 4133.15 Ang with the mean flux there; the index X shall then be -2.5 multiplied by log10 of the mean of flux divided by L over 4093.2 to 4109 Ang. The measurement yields 0.282 mag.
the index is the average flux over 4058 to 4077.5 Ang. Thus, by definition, 8.19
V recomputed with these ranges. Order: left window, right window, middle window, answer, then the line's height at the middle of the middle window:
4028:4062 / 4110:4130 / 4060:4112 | 0.09 mag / 8.22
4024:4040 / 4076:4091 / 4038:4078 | -0.02 mag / 8.17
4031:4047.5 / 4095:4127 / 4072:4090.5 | -0.06 mag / 7.64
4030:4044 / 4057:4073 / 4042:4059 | -0.04 mag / 8.26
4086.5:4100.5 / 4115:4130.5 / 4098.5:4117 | 0.15 mag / 7.78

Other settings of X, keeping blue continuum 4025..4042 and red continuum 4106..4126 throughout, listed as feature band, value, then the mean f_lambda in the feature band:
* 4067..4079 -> -0.010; 8.1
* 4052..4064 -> -0.068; 8.6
